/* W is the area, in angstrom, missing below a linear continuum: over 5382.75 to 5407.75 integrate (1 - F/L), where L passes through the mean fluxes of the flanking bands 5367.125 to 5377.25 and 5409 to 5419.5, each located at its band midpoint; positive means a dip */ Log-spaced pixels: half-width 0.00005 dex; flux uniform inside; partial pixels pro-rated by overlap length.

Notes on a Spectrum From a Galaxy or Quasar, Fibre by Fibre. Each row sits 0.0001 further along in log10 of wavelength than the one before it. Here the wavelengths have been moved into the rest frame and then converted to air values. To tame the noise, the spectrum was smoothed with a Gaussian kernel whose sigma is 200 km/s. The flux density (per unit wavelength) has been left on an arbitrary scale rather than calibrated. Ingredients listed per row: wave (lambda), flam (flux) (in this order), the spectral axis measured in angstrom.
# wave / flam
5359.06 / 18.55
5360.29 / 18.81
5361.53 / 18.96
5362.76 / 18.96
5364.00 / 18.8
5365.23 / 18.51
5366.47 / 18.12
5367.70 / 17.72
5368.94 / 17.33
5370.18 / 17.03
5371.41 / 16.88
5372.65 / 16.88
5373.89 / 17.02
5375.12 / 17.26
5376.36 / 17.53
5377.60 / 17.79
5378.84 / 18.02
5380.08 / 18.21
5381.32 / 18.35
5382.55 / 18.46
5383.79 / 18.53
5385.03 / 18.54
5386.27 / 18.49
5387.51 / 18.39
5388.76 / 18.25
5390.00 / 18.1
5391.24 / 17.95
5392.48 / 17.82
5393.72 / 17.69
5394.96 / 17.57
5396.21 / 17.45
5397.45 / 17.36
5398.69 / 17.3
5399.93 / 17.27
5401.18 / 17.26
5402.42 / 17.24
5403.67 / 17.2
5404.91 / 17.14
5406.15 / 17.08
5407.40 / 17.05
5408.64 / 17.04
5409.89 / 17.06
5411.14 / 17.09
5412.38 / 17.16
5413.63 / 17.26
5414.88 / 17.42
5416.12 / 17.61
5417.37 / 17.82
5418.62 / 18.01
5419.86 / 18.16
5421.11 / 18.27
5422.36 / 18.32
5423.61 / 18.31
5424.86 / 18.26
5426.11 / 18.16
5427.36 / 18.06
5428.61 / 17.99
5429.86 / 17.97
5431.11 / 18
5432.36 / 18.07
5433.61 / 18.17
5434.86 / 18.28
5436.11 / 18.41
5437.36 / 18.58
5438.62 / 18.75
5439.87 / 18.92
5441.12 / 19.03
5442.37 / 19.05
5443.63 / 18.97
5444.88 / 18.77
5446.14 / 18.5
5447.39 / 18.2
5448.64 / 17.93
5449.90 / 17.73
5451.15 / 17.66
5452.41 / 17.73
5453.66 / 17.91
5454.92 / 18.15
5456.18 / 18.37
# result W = -0.5 angstrom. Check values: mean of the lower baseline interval 17.2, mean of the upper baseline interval 17.4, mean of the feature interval 17.7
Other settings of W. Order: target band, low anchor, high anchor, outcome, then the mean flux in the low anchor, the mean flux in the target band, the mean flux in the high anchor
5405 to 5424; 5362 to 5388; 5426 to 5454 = 0.64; 18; 17.6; 18.3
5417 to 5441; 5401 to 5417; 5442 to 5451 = -0.56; 17.2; 18.3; 18.4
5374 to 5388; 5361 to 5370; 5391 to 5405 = -0.18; 18.3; 18.1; 17.4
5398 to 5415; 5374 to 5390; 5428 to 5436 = 0.88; 18.1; 17.2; 18.1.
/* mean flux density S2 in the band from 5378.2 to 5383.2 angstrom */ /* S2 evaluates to 18.3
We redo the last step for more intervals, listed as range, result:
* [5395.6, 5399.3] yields 17.4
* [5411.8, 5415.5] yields 17.3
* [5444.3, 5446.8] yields 18.6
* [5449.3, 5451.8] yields 17.7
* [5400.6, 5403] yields 17.3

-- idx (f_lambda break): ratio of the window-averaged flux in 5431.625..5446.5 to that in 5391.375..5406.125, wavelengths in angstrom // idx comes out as 1.1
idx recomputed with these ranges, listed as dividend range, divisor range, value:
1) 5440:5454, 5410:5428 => 1.03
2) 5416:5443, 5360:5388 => 1.02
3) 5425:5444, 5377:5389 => 1.01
